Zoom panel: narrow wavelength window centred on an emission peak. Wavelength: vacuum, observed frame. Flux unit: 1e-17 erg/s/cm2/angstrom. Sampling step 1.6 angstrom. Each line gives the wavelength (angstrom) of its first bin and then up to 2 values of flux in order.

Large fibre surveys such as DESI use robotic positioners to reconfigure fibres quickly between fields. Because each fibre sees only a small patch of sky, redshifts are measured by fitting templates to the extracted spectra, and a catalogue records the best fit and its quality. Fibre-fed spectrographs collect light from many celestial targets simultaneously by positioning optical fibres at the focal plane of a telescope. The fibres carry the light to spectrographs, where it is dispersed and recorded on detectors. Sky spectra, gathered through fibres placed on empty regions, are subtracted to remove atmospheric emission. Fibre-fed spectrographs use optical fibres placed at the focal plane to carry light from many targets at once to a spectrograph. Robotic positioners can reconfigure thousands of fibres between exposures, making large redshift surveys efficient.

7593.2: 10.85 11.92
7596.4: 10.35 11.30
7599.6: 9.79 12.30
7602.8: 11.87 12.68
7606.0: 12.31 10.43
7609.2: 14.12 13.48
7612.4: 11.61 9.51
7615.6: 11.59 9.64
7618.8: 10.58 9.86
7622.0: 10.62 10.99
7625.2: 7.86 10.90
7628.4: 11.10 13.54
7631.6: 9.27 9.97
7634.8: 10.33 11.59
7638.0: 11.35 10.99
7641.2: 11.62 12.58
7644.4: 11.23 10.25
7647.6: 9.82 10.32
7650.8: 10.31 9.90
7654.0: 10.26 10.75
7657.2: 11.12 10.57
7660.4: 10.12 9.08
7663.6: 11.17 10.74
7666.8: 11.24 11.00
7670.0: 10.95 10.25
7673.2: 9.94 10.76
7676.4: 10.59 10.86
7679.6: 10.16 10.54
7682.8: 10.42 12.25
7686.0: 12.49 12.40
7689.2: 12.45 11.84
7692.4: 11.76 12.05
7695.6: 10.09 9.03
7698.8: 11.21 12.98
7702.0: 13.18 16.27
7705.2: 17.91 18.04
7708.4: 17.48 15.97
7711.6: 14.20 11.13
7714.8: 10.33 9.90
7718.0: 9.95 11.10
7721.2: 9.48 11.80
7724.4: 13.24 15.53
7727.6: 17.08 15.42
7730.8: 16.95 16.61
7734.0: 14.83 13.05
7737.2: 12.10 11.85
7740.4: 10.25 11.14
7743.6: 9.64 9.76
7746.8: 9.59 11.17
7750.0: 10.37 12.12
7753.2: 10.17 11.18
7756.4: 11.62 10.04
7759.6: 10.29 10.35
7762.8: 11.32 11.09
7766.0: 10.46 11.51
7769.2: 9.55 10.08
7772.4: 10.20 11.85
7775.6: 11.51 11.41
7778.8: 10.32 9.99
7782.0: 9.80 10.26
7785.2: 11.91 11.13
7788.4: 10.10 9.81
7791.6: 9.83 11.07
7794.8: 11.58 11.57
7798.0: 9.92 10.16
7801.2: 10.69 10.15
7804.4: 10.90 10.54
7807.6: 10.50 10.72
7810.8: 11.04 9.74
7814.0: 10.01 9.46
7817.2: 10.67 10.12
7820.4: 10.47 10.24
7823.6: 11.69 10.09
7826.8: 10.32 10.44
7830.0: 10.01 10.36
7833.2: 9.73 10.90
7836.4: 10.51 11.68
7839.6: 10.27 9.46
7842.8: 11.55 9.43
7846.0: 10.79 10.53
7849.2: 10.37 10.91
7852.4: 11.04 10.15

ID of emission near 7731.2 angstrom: [N II] 6583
